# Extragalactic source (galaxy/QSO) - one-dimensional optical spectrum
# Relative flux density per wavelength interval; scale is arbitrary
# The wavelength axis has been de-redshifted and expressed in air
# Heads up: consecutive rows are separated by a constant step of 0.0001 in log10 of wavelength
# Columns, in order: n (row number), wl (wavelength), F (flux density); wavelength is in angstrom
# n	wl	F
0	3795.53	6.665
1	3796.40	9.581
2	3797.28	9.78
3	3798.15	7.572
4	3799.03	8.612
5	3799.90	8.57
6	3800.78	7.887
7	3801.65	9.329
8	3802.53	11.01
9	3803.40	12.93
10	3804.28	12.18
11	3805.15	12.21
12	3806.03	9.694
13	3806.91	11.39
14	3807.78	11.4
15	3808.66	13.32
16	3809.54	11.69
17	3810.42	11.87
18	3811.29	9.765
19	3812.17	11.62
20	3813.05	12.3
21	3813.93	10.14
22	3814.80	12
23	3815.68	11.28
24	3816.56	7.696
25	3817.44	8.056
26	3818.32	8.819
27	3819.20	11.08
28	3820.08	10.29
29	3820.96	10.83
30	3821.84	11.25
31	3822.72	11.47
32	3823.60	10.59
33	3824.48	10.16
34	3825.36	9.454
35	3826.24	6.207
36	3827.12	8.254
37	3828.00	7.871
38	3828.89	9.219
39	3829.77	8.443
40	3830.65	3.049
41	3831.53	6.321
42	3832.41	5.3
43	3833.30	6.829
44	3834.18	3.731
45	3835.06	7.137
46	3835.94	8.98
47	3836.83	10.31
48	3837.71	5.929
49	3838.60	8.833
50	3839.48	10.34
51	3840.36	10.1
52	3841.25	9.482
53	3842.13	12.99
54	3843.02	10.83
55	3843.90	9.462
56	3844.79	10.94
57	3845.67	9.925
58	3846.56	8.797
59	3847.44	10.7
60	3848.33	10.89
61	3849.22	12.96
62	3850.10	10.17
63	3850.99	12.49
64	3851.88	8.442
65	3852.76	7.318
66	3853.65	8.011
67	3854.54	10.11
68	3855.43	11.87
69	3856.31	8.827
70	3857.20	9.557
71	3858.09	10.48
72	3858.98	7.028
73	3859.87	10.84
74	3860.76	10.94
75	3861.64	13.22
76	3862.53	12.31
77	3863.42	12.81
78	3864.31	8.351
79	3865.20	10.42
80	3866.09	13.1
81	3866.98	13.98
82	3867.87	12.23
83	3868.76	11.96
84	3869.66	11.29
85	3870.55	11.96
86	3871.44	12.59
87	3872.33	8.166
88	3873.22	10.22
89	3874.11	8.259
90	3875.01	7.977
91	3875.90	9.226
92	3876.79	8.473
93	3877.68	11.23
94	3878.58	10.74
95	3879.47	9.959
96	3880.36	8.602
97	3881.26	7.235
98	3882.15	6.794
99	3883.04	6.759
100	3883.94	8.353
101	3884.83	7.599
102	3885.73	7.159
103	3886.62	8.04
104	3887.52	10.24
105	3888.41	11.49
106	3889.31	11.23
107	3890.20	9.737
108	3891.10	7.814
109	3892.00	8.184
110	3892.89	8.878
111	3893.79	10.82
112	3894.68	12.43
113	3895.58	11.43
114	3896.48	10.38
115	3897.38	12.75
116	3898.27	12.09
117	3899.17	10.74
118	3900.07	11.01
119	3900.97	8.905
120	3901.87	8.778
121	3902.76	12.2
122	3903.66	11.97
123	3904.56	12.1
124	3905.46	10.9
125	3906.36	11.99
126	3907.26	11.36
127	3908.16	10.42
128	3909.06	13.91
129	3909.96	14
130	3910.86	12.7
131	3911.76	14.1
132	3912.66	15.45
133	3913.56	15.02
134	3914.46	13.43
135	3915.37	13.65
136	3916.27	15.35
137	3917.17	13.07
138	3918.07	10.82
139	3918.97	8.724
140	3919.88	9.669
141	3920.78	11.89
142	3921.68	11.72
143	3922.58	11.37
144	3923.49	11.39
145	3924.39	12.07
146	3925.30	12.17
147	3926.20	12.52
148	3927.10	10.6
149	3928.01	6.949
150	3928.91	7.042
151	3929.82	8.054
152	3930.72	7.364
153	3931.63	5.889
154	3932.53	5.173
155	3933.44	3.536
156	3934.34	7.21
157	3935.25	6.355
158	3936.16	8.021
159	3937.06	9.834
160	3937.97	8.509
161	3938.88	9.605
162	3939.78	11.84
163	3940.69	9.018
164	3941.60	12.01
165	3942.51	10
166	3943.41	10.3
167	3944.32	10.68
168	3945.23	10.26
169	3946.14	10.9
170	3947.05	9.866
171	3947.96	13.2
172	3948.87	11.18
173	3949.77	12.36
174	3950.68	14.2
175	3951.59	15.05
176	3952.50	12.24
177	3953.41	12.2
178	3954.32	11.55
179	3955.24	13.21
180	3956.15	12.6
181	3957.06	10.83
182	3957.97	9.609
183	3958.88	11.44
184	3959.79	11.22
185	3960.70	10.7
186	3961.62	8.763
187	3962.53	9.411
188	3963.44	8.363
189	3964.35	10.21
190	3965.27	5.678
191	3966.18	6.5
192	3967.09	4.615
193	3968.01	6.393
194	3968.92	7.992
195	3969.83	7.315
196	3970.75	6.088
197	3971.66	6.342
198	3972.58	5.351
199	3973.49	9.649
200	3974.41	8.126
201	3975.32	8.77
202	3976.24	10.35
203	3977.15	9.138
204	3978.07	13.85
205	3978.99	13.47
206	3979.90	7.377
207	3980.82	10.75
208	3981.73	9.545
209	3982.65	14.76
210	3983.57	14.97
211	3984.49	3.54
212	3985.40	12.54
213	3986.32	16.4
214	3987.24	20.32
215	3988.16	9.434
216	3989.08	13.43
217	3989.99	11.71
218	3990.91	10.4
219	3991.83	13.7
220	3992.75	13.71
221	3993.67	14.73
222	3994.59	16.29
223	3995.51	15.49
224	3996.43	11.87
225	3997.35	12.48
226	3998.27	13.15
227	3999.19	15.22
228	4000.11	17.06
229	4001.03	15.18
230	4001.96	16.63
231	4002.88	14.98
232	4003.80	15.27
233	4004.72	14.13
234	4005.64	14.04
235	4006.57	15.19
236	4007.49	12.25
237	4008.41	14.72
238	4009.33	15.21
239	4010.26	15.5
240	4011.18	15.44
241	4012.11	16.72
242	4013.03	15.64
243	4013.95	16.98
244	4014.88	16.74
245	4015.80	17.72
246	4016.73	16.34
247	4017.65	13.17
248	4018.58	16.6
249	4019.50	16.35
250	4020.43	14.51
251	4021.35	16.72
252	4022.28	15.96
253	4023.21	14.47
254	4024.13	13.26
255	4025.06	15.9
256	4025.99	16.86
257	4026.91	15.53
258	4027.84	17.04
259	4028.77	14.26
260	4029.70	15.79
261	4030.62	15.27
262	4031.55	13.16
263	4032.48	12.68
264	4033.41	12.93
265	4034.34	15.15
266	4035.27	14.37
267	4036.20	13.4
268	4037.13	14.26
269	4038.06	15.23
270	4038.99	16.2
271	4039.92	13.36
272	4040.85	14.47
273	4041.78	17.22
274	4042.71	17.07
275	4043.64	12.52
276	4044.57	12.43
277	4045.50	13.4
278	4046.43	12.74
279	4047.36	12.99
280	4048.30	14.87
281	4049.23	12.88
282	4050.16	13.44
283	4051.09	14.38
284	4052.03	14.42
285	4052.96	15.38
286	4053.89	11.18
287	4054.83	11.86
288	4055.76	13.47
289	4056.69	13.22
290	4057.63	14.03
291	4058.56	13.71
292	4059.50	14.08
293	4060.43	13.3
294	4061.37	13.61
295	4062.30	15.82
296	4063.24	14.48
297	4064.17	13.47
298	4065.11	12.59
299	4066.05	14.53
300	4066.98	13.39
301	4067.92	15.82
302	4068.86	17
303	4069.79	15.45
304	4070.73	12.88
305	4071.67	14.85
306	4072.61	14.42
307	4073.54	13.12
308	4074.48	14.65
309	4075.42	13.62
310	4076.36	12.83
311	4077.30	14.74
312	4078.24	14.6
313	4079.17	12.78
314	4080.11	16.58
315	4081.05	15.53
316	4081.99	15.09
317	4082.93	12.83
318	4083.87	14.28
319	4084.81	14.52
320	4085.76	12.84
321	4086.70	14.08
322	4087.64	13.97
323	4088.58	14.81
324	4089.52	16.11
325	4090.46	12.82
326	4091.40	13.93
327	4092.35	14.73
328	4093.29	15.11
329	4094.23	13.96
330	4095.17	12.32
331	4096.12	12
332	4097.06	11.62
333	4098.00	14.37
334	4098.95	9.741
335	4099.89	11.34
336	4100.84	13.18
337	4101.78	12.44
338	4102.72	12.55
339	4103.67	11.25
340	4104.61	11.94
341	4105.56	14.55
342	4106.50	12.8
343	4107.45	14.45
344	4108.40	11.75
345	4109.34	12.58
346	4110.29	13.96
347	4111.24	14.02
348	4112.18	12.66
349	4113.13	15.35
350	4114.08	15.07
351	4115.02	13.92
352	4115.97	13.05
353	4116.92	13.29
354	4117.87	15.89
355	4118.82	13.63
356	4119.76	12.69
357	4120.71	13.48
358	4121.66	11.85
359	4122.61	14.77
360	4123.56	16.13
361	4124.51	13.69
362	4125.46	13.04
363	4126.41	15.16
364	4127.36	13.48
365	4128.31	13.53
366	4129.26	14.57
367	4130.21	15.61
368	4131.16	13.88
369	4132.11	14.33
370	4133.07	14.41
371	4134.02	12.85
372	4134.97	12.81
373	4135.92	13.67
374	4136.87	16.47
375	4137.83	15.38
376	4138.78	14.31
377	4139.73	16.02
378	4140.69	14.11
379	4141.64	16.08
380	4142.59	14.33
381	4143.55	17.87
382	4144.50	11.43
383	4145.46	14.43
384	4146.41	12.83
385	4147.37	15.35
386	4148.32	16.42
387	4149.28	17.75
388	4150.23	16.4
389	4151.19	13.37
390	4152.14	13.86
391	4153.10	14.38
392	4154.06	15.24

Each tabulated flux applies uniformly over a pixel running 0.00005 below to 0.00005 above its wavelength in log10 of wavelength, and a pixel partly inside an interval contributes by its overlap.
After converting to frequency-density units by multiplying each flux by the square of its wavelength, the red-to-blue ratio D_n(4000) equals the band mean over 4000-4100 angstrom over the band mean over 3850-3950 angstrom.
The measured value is 1.50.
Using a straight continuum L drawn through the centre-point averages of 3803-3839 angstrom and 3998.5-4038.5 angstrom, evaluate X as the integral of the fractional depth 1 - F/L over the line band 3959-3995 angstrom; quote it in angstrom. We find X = 9.57 angstrom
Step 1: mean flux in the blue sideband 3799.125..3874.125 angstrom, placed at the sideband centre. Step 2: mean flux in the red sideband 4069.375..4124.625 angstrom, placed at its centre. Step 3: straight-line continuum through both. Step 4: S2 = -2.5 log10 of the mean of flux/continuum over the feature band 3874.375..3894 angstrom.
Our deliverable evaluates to 0.20 mag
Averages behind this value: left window 10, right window 13.7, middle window 8.9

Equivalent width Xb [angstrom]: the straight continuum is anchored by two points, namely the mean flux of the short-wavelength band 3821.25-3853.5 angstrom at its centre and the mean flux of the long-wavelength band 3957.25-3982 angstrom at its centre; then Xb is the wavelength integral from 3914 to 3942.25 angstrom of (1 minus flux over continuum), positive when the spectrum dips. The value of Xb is -3.1 angstrom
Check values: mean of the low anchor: 9.03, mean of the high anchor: 8.8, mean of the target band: 9.83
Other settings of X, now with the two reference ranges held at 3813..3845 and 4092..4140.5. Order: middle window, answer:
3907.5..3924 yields -3.42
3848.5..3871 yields -3.08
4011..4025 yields -4.32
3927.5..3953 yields 3.08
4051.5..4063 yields -0.90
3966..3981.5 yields 4.03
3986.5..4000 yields -2.53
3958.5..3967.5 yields 2.00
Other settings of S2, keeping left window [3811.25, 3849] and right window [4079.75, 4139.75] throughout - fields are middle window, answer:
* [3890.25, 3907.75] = -0.038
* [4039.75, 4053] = -0.108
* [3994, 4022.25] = -0.249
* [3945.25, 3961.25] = -0.056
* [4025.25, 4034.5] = -0.191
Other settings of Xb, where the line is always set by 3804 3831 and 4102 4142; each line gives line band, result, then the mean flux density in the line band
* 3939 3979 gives 6.23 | 10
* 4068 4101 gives -1.21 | 13.9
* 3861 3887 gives 2.01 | 9.98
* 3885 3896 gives 1.30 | 9.73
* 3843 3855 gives 0.53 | 10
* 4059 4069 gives -0.83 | 14.3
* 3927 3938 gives 4.22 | 7.12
